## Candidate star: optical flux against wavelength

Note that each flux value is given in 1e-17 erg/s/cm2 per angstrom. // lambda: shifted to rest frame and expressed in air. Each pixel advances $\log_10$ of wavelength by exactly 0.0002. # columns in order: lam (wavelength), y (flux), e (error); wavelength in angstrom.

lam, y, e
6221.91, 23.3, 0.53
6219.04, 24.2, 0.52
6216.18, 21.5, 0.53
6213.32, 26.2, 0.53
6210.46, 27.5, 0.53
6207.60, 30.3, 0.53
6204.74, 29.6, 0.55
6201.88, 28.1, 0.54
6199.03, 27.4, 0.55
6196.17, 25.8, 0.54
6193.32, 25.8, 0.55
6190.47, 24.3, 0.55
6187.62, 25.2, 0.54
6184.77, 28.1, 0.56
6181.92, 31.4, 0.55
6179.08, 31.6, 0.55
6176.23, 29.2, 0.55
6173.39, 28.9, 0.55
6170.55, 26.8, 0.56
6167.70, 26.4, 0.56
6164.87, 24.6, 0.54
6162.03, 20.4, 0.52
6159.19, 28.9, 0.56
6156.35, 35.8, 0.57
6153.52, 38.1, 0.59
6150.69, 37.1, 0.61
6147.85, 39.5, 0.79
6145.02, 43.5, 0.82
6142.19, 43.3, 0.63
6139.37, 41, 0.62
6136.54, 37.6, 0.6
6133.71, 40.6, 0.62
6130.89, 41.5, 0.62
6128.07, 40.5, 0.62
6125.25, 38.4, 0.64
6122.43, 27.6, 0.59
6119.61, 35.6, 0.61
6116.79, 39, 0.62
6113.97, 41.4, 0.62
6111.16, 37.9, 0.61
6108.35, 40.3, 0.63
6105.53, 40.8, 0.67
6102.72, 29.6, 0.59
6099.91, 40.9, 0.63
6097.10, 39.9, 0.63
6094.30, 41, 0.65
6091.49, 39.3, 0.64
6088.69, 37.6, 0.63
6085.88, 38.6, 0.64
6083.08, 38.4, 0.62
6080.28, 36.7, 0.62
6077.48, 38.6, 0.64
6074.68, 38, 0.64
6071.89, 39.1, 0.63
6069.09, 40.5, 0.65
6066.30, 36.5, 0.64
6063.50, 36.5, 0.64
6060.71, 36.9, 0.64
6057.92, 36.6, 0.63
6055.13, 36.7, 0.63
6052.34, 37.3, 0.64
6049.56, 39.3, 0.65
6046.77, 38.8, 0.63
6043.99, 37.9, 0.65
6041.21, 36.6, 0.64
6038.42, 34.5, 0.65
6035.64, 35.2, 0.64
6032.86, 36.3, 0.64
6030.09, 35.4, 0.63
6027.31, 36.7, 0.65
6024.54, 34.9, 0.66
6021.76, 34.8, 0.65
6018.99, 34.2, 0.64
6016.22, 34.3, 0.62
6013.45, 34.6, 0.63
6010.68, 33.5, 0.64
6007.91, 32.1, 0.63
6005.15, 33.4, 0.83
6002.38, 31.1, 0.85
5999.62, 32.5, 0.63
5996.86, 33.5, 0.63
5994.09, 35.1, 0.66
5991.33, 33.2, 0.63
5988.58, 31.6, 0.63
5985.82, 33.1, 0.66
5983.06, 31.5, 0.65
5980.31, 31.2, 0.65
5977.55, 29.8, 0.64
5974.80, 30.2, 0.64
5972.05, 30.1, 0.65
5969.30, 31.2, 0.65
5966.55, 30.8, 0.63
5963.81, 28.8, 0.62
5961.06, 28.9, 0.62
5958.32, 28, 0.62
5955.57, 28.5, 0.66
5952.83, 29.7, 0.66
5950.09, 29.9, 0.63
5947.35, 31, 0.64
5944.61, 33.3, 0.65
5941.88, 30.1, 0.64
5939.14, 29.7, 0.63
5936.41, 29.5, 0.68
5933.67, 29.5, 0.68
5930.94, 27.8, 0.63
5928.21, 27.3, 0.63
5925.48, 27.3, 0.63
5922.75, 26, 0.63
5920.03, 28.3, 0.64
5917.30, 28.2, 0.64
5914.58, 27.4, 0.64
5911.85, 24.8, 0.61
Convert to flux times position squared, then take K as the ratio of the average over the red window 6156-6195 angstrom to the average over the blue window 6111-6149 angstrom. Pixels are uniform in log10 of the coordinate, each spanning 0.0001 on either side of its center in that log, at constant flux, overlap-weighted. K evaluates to 0.71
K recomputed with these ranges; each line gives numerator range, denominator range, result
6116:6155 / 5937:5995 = 1.34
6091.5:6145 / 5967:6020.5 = 1.25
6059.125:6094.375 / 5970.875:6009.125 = 1.23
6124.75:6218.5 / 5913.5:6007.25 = 1.11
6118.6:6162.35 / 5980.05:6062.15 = 1.11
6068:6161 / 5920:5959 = 1.39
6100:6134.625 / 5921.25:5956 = 1.37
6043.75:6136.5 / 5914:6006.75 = 1.31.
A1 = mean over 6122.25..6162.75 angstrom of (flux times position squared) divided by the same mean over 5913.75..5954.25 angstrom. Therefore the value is 1.38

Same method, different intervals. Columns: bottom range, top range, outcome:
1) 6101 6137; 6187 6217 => 0.72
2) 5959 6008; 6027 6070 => 1.20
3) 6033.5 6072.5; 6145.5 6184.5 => 0.86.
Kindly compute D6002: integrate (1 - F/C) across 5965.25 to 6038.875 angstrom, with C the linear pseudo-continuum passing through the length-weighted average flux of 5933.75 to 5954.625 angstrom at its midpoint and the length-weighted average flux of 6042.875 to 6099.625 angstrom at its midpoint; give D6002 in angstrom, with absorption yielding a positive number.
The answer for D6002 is 1.83 angstrom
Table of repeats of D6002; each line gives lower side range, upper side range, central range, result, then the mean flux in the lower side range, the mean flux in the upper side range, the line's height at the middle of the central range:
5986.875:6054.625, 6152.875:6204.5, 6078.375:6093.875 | -3.0 angstrom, 34.9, 28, 32.1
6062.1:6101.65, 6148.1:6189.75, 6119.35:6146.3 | -4.7 angstrom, 38.6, 29.7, 33.4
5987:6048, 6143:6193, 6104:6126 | -3.8 angstrom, 34.5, 30.6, 32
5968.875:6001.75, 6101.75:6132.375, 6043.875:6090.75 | -3.2 angstrom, 31.9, 37.6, 35.5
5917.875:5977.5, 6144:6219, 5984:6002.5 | -2.3 angstrom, 29.3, 29.1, 29.3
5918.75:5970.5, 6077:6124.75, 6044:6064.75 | -1.3 angstrom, 29.2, 37.8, 35.3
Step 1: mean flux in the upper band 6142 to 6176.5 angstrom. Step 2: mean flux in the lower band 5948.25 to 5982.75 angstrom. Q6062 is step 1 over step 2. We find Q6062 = 1.08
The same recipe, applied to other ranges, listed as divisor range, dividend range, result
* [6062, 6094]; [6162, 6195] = 0.71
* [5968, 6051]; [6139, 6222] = 0.88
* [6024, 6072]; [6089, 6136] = 1.04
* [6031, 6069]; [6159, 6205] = 0.73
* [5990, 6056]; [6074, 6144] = 1.10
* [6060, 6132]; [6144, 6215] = 0.77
